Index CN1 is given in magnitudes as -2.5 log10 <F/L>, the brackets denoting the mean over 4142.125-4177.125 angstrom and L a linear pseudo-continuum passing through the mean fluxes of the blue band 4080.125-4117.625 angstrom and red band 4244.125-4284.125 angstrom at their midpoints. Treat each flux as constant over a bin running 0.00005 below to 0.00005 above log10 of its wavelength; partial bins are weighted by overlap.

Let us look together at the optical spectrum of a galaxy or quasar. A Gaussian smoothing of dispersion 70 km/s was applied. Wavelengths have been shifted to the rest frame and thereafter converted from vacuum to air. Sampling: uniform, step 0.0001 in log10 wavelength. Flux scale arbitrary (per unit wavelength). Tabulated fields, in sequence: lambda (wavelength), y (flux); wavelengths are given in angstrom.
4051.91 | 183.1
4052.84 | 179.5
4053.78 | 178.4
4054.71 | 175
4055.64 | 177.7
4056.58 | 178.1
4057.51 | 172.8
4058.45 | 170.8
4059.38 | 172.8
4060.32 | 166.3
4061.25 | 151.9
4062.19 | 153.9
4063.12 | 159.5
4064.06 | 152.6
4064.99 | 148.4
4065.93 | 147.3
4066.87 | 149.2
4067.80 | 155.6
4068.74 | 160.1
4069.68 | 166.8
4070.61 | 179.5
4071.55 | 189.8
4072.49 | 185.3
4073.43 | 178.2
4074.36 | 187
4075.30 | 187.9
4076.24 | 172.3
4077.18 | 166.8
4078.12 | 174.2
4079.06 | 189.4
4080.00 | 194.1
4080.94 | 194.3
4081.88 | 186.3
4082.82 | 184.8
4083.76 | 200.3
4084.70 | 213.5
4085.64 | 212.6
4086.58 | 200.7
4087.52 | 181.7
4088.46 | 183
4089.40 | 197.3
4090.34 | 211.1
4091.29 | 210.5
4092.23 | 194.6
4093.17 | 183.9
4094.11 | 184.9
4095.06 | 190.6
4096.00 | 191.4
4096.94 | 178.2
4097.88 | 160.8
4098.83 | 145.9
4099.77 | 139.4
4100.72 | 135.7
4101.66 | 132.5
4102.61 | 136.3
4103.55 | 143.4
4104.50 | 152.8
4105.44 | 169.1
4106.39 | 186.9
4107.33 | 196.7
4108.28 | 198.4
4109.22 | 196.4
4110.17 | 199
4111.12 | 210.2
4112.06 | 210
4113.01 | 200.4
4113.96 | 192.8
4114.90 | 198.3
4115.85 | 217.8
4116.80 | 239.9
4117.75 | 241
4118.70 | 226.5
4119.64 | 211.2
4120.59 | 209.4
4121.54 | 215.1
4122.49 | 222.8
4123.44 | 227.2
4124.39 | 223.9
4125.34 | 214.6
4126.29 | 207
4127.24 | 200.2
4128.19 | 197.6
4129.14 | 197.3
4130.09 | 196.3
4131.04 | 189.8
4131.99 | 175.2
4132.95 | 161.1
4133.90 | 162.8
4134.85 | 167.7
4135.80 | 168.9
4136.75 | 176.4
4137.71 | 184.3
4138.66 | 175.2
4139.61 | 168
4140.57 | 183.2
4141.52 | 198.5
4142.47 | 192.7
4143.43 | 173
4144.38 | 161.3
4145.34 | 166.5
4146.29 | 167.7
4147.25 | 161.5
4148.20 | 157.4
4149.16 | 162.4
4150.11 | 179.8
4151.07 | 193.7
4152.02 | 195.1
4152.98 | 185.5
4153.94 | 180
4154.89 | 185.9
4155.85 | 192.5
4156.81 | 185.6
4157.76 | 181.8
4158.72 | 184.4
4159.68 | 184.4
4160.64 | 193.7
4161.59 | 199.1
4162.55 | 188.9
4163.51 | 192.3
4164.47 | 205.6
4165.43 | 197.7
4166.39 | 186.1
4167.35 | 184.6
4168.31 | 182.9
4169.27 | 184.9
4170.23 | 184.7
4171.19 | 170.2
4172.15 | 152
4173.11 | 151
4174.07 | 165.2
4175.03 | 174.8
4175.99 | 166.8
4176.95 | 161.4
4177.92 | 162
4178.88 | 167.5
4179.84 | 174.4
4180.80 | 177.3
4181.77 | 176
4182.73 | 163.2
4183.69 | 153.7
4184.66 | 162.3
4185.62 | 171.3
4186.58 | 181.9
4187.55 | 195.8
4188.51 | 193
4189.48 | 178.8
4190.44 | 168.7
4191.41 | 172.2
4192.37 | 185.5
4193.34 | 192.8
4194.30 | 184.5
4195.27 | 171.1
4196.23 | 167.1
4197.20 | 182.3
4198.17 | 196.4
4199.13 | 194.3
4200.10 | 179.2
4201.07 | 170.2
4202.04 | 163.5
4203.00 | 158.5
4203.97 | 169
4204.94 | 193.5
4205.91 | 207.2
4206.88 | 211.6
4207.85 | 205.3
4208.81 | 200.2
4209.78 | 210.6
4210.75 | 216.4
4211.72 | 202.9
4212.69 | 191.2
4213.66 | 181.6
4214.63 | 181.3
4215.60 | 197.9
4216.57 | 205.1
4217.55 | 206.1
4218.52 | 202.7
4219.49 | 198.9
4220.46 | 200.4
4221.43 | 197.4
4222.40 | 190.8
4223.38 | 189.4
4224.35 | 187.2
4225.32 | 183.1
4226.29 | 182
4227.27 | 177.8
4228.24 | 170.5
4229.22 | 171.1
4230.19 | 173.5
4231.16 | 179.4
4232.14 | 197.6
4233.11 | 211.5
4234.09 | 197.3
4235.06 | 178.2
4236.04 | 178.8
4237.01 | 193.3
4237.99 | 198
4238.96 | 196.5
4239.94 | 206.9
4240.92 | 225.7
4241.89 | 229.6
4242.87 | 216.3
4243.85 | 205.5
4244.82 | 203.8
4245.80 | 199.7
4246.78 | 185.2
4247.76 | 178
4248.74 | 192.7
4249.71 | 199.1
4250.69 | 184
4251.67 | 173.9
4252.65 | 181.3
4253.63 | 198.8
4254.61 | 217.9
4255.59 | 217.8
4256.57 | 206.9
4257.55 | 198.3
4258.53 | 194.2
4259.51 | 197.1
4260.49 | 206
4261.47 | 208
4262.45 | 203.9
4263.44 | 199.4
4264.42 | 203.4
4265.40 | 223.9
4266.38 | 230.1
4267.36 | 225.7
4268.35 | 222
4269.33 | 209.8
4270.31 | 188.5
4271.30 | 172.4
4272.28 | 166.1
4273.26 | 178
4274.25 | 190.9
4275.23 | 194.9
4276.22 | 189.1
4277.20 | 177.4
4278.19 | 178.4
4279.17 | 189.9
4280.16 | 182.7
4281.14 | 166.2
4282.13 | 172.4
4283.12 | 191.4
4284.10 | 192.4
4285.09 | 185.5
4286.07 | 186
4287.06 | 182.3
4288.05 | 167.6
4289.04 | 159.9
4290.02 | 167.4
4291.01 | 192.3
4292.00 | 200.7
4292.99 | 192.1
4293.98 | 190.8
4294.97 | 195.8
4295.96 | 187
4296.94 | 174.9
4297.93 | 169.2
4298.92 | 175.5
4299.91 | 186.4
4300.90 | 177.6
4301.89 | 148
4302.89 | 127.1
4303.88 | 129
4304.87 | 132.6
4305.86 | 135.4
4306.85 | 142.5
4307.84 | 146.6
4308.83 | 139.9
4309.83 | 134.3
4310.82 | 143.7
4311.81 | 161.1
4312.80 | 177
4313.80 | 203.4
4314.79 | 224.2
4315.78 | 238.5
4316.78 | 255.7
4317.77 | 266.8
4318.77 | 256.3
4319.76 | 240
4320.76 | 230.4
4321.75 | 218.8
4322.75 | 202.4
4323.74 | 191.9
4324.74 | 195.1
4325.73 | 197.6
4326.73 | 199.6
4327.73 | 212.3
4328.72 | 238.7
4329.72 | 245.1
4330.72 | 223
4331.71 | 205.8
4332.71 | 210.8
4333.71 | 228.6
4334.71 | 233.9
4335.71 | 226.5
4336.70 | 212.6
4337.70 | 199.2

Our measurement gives 0.06 mag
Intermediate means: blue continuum 187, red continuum 195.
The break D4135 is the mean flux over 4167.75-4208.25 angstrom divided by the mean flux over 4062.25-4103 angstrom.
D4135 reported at 1.00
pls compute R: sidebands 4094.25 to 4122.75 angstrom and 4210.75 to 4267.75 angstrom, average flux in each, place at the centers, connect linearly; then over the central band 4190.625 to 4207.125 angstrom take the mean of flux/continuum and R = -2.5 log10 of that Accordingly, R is 0.07 mag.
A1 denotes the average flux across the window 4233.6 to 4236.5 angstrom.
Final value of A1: 185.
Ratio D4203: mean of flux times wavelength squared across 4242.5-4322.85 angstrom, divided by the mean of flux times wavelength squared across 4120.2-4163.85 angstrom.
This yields 1.1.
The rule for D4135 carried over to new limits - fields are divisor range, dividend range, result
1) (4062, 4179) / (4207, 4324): 1.04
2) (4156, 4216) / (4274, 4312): 0.94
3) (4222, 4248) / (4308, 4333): 1.08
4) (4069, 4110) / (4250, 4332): 1.06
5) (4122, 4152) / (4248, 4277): 1.08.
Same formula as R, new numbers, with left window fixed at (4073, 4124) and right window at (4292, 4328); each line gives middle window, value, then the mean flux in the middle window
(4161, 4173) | 0.02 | 185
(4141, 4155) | 0.07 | 177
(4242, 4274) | -0.07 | 200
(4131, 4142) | 0.08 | 175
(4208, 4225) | -0.06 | 198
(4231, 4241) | -0.05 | 196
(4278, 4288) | 0.03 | 182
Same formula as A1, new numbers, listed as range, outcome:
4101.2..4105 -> 142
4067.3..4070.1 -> 161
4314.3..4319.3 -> 248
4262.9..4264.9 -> 201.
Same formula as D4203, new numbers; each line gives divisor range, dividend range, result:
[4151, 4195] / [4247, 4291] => 1.12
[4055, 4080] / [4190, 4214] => 1.18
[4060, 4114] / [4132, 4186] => 1.03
